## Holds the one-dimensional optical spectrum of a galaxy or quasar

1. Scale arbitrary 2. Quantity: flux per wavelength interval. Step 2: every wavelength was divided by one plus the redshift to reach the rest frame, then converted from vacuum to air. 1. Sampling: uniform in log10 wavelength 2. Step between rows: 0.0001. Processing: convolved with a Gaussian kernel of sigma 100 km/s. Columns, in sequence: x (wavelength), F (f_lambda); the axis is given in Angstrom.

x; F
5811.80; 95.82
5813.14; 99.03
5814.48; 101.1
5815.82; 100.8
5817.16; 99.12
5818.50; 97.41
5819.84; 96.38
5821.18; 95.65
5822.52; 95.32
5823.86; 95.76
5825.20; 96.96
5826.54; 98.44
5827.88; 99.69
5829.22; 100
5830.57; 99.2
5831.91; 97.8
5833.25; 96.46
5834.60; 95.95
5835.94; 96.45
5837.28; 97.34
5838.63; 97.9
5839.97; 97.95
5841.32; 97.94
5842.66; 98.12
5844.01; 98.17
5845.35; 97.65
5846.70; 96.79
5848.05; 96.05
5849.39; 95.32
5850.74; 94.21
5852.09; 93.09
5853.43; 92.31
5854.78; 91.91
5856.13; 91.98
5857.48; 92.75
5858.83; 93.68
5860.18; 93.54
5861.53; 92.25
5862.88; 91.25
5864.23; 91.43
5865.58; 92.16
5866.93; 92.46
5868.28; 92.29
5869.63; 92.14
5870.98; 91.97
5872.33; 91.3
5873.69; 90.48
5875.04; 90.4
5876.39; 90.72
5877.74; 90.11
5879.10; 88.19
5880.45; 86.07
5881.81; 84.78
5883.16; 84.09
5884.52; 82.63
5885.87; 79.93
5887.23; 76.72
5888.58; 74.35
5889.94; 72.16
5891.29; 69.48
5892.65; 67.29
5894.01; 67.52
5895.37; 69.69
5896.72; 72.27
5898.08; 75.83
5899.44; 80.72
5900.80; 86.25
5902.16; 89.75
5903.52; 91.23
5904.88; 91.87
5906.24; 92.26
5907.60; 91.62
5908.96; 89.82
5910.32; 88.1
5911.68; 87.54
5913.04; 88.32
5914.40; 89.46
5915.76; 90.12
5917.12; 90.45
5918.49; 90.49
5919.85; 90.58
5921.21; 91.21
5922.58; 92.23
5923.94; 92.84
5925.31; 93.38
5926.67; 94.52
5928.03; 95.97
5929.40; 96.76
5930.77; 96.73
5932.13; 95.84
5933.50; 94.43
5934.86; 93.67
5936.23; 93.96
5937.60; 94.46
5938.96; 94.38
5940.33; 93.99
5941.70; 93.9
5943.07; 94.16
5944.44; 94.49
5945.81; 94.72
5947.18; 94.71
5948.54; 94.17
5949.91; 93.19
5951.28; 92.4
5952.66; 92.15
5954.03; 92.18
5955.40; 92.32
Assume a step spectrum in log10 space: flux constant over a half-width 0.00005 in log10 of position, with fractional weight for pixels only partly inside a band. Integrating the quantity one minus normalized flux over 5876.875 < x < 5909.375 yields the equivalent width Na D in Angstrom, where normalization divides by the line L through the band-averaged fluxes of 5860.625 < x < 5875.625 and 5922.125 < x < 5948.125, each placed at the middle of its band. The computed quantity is 4.0 Angstrom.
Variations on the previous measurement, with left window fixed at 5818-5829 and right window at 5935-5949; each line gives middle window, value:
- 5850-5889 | 2.7 Angstrom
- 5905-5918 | 0.7 Angstrom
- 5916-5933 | 0.2 Angstrom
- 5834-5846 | -0.1 Angstrom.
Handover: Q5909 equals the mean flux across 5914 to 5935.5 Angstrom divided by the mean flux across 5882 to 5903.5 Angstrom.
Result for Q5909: 1.21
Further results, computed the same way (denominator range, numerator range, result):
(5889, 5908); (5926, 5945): 1.19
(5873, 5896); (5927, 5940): 1.18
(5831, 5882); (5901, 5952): 0.99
